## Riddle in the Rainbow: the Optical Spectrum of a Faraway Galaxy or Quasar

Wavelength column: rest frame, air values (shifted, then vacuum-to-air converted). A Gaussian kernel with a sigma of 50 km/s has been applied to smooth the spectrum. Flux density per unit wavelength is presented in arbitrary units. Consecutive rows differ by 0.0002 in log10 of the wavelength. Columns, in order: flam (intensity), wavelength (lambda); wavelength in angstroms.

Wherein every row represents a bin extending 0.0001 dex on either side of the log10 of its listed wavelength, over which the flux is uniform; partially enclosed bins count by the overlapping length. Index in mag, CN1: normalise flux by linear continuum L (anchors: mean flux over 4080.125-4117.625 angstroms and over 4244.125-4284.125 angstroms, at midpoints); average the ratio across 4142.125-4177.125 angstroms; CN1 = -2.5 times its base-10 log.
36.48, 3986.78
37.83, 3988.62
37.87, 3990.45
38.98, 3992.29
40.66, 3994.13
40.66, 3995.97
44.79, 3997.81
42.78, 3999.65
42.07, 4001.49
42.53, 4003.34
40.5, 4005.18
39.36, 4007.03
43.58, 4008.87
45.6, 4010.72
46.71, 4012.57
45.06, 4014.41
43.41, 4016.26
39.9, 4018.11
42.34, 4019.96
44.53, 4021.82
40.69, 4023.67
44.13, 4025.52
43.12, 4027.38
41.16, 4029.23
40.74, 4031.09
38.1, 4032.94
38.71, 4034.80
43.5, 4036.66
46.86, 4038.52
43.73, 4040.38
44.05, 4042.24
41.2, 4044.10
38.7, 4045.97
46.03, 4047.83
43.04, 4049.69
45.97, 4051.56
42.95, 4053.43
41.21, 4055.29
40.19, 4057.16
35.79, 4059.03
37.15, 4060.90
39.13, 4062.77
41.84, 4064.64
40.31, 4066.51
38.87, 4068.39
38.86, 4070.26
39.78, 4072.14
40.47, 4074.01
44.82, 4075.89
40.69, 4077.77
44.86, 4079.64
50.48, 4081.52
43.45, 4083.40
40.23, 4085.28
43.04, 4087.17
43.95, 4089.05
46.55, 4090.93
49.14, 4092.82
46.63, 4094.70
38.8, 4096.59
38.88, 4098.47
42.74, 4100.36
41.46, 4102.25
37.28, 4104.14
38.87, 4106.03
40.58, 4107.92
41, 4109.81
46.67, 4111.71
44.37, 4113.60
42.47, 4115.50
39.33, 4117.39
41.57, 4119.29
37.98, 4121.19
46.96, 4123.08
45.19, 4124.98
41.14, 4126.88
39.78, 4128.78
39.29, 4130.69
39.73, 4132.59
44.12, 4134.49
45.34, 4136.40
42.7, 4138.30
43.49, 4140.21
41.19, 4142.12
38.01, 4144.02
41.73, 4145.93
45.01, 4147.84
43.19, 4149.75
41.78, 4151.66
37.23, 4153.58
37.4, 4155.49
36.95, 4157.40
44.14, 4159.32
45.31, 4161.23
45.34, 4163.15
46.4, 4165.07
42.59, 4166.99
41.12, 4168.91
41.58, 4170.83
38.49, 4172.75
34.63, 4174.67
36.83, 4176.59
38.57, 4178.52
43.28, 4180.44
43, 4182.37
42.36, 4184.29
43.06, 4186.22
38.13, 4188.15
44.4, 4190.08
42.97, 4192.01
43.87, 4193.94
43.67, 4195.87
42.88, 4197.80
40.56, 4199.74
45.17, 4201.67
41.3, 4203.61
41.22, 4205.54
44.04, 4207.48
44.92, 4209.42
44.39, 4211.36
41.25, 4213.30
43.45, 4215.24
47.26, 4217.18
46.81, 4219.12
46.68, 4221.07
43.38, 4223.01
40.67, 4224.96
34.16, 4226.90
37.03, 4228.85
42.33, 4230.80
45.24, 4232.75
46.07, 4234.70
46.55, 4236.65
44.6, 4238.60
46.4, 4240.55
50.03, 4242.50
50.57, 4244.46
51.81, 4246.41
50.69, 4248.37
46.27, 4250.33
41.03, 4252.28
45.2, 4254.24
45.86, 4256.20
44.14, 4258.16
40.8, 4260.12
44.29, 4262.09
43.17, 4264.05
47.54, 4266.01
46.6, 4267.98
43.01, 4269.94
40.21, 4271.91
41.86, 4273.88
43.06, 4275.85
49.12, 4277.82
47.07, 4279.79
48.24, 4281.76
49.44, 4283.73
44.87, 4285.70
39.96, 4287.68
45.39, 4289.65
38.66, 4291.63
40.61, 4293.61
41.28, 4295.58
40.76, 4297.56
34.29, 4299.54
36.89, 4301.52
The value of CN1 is 0.07 mag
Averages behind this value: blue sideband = 42.9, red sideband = 45.6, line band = 41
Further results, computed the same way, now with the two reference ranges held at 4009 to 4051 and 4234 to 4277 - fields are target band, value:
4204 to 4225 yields 0.022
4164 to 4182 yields 0.102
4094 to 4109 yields 0.080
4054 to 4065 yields 0.104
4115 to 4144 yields 0.053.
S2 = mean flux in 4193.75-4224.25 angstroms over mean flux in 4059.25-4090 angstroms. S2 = 1.05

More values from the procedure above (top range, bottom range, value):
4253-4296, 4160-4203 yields 1.05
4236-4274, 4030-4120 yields 1.09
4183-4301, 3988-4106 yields 1.04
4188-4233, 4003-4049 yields 1.00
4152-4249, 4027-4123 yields 1.02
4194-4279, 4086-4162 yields 1.05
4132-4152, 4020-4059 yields 1.00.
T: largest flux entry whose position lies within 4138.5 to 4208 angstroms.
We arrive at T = 46.4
